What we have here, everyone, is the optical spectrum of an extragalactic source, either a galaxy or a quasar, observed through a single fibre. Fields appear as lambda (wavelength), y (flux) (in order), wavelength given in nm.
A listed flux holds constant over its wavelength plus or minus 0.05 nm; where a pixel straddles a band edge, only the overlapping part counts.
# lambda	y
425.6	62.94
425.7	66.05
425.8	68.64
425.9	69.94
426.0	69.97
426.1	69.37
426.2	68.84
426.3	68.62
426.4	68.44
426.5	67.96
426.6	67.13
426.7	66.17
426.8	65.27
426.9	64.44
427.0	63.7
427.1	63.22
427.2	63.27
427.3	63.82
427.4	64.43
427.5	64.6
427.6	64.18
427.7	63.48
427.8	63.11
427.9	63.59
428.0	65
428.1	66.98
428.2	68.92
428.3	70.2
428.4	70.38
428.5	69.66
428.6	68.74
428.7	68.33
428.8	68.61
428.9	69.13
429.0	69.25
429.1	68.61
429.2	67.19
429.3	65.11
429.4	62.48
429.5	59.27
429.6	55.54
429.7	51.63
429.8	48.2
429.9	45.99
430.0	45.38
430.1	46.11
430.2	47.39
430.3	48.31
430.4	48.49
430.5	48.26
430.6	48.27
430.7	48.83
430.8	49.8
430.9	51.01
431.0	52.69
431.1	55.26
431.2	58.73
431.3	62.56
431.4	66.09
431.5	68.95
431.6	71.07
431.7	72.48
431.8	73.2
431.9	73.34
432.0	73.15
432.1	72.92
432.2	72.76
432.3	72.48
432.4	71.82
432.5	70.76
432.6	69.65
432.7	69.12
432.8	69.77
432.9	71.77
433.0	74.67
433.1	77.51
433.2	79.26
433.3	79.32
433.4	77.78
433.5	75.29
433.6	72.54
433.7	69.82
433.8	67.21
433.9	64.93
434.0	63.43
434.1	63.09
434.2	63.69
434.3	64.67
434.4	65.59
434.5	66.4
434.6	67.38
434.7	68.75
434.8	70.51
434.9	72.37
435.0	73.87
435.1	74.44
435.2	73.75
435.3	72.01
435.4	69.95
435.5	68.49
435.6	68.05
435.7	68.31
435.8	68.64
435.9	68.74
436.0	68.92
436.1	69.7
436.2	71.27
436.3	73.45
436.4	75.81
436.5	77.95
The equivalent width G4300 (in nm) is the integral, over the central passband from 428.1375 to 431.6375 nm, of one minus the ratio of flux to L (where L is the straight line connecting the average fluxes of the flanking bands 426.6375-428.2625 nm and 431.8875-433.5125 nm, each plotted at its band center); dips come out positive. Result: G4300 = 0.49 nm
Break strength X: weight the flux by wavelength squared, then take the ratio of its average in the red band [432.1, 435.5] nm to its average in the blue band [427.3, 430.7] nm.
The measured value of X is 1.2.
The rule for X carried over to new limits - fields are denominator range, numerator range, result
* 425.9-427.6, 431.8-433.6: 1.14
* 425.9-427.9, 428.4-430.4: 0.91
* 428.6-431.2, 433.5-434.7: 1.22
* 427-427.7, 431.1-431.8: 1.06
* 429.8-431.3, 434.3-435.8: 1.42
